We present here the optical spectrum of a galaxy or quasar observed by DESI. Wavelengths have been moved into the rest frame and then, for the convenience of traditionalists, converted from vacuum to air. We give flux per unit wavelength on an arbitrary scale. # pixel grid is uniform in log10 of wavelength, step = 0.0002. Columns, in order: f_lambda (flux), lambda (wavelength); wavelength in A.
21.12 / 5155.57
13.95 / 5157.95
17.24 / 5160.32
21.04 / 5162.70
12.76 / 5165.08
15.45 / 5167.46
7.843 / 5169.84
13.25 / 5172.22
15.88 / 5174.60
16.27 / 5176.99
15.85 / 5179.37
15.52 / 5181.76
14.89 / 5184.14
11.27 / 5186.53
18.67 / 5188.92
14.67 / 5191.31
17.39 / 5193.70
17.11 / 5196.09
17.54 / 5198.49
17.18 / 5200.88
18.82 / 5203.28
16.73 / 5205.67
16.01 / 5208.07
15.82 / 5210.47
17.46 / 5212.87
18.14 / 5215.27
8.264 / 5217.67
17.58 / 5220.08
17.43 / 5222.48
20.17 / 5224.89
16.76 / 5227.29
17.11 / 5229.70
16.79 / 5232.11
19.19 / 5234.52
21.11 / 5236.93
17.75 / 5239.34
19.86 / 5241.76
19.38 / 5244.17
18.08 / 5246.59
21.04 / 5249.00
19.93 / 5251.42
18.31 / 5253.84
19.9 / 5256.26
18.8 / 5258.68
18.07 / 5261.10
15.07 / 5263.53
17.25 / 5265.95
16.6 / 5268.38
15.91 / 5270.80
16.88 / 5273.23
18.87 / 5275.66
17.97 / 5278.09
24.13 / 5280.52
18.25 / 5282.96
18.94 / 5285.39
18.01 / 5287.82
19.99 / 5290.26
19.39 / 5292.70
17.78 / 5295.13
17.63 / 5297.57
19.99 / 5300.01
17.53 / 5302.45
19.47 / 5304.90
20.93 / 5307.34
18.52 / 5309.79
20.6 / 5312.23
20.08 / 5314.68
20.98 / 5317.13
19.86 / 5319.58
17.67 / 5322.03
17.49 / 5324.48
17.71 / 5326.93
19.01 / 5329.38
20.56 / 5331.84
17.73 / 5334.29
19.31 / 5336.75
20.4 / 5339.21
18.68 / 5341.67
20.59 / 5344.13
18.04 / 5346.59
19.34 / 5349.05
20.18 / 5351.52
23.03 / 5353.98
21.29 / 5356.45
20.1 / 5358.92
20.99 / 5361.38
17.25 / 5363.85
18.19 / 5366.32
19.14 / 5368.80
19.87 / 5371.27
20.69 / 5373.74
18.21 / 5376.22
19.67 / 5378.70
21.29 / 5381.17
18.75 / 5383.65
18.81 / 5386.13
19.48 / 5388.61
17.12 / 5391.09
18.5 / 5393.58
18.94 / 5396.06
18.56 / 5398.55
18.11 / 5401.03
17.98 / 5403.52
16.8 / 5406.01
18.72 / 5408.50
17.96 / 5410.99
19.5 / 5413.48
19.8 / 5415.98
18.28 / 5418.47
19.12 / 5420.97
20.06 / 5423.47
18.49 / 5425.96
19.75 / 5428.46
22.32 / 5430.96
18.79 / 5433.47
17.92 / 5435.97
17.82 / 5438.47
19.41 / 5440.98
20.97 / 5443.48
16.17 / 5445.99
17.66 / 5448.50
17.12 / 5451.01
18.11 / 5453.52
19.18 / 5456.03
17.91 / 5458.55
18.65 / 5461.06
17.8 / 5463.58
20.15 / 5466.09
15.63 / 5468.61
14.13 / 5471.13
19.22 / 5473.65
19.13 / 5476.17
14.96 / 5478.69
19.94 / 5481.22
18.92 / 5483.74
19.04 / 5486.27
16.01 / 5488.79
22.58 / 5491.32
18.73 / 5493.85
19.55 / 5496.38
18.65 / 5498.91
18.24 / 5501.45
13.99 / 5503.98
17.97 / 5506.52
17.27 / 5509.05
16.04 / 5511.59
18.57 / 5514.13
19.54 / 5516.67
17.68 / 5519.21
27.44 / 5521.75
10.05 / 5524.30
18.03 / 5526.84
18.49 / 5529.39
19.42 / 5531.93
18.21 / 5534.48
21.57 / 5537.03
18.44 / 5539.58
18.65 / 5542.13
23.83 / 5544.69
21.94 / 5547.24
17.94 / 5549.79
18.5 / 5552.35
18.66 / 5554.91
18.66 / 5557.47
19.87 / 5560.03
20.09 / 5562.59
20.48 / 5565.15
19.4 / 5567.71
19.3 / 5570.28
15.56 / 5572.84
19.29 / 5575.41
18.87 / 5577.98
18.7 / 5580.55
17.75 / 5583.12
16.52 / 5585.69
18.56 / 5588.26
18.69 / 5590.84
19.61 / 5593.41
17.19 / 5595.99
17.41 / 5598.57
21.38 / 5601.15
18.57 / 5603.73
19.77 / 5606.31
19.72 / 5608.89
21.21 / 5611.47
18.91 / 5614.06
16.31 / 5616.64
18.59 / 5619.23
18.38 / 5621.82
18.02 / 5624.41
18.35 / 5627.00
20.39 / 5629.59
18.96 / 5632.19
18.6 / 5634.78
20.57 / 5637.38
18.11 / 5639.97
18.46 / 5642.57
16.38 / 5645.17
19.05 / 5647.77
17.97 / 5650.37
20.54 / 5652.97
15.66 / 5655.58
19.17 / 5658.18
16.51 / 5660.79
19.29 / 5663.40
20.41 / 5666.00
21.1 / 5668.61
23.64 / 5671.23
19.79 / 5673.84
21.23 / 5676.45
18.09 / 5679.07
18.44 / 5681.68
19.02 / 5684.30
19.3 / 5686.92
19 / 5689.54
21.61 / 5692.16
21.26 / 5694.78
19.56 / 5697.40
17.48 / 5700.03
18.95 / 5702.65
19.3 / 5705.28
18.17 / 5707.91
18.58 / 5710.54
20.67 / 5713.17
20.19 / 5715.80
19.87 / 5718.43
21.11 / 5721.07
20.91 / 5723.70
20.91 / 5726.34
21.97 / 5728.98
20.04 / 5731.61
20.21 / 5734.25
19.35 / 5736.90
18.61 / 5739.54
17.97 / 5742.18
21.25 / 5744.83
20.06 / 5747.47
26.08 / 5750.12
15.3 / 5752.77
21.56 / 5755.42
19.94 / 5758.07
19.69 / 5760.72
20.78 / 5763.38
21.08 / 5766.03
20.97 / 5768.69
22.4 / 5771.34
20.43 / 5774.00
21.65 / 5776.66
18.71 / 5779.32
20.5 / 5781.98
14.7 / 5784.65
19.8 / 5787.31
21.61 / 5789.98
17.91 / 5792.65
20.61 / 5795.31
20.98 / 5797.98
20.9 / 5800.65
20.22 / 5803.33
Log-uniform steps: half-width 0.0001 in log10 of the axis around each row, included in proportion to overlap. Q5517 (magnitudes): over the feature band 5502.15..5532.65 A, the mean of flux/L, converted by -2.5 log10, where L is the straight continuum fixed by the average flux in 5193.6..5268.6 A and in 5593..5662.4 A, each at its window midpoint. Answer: 0.03 mag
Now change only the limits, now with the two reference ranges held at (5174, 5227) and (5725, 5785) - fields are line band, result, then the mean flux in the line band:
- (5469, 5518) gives 0.03 mag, 18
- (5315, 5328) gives -0.10 mag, 18.8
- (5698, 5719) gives 0.04 mag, 19.1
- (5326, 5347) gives -0.11 mag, 19.2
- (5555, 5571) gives -0.04 mag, 19.6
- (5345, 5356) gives -0.17 mag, 20.2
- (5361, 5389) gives -0.10 mag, 19.3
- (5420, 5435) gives -0.10 mag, 19.7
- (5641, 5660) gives 0.08 mag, 18.1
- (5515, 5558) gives -0.03 mag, 19.2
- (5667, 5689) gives -0.02 mag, 20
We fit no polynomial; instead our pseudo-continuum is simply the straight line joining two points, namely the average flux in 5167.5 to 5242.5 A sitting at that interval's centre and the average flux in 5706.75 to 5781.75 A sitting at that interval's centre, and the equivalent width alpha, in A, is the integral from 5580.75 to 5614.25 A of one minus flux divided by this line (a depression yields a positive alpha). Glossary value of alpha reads 0.7 A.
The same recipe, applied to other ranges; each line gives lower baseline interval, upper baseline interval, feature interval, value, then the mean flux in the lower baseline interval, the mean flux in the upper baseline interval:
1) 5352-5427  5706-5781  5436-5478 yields 2.96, 19.2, 20.3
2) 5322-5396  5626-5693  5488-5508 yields 1.05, 19.3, 19.2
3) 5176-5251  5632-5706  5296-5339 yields -3.74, 17.1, 19.2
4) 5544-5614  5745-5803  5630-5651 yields 0.95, 19.1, 20.3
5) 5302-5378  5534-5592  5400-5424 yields 0.95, 19.5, 19.1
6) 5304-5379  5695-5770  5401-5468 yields 3.36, 19.5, 20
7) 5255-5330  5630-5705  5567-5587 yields 1.01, 18.7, 19.2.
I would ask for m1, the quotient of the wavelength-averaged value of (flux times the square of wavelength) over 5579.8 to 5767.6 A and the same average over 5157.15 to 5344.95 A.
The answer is 1.28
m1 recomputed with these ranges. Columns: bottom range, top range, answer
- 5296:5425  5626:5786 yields 1.16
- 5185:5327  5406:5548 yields 1.12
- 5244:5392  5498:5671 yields 1.08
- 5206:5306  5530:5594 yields 1.18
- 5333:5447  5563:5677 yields 1.07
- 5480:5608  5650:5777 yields 1.13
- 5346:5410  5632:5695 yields 1.11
